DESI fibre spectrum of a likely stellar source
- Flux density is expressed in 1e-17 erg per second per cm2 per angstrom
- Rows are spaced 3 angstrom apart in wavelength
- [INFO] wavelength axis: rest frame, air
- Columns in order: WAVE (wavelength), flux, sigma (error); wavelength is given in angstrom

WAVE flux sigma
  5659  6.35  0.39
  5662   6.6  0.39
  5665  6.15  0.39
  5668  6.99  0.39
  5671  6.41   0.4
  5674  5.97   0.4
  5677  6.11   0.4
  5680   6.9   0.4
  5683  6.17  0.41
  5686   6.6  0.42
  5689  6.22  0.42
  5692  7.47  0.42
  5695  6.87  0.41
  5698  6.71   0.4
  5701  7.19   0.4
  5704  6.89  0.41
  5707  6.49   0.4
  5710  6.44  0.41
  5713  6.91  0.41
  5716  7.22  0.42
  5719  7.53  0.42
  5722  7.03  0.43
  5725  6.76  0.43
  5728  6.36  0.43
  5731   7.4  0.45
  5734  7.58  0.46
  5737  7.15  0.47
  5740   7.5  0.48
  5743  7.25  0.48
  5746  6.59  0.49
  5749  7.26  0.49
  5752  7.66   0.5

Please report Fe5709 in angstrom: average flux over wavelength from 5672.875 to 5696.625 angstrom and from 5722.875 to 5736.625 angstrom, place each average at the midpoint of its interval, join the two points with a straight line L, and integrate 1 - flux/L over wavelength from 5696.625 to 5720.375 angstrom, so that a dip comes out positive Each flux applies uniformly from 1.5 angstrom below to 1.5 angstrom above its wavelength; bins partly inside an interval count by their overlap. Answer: -0.4 angstrom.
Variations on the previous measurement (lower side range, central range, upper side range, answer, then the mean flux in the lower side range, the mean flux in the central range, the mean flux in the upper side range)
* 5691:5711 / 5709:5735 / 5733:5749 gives 0.06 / 6.86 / 7.03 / 7.21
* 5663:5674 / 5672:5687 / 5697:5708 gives 0.53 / 6.45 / 6.34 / 6.84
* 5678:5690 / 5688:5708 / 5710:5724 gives -0.40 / 6.47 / 6.86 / 7.08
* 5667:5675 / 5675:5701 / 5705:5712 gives -0.65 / 6.45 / 6.65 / 6.53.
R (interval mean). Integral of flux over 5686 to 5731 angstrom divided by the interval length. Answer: 6.87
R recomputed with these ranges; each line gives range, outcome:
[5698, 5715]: 6.79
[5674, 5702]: 6.65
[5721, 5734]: 6.96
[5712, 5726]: 7.11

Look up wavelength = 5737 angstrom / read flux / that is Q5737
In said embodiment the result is 7.15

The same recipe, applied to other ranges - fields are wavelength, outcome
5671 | 6.41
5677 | 6.11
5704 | 6.89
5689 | 6.22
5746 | 6.59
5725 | 6.76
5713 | 6.91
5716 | 7.22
